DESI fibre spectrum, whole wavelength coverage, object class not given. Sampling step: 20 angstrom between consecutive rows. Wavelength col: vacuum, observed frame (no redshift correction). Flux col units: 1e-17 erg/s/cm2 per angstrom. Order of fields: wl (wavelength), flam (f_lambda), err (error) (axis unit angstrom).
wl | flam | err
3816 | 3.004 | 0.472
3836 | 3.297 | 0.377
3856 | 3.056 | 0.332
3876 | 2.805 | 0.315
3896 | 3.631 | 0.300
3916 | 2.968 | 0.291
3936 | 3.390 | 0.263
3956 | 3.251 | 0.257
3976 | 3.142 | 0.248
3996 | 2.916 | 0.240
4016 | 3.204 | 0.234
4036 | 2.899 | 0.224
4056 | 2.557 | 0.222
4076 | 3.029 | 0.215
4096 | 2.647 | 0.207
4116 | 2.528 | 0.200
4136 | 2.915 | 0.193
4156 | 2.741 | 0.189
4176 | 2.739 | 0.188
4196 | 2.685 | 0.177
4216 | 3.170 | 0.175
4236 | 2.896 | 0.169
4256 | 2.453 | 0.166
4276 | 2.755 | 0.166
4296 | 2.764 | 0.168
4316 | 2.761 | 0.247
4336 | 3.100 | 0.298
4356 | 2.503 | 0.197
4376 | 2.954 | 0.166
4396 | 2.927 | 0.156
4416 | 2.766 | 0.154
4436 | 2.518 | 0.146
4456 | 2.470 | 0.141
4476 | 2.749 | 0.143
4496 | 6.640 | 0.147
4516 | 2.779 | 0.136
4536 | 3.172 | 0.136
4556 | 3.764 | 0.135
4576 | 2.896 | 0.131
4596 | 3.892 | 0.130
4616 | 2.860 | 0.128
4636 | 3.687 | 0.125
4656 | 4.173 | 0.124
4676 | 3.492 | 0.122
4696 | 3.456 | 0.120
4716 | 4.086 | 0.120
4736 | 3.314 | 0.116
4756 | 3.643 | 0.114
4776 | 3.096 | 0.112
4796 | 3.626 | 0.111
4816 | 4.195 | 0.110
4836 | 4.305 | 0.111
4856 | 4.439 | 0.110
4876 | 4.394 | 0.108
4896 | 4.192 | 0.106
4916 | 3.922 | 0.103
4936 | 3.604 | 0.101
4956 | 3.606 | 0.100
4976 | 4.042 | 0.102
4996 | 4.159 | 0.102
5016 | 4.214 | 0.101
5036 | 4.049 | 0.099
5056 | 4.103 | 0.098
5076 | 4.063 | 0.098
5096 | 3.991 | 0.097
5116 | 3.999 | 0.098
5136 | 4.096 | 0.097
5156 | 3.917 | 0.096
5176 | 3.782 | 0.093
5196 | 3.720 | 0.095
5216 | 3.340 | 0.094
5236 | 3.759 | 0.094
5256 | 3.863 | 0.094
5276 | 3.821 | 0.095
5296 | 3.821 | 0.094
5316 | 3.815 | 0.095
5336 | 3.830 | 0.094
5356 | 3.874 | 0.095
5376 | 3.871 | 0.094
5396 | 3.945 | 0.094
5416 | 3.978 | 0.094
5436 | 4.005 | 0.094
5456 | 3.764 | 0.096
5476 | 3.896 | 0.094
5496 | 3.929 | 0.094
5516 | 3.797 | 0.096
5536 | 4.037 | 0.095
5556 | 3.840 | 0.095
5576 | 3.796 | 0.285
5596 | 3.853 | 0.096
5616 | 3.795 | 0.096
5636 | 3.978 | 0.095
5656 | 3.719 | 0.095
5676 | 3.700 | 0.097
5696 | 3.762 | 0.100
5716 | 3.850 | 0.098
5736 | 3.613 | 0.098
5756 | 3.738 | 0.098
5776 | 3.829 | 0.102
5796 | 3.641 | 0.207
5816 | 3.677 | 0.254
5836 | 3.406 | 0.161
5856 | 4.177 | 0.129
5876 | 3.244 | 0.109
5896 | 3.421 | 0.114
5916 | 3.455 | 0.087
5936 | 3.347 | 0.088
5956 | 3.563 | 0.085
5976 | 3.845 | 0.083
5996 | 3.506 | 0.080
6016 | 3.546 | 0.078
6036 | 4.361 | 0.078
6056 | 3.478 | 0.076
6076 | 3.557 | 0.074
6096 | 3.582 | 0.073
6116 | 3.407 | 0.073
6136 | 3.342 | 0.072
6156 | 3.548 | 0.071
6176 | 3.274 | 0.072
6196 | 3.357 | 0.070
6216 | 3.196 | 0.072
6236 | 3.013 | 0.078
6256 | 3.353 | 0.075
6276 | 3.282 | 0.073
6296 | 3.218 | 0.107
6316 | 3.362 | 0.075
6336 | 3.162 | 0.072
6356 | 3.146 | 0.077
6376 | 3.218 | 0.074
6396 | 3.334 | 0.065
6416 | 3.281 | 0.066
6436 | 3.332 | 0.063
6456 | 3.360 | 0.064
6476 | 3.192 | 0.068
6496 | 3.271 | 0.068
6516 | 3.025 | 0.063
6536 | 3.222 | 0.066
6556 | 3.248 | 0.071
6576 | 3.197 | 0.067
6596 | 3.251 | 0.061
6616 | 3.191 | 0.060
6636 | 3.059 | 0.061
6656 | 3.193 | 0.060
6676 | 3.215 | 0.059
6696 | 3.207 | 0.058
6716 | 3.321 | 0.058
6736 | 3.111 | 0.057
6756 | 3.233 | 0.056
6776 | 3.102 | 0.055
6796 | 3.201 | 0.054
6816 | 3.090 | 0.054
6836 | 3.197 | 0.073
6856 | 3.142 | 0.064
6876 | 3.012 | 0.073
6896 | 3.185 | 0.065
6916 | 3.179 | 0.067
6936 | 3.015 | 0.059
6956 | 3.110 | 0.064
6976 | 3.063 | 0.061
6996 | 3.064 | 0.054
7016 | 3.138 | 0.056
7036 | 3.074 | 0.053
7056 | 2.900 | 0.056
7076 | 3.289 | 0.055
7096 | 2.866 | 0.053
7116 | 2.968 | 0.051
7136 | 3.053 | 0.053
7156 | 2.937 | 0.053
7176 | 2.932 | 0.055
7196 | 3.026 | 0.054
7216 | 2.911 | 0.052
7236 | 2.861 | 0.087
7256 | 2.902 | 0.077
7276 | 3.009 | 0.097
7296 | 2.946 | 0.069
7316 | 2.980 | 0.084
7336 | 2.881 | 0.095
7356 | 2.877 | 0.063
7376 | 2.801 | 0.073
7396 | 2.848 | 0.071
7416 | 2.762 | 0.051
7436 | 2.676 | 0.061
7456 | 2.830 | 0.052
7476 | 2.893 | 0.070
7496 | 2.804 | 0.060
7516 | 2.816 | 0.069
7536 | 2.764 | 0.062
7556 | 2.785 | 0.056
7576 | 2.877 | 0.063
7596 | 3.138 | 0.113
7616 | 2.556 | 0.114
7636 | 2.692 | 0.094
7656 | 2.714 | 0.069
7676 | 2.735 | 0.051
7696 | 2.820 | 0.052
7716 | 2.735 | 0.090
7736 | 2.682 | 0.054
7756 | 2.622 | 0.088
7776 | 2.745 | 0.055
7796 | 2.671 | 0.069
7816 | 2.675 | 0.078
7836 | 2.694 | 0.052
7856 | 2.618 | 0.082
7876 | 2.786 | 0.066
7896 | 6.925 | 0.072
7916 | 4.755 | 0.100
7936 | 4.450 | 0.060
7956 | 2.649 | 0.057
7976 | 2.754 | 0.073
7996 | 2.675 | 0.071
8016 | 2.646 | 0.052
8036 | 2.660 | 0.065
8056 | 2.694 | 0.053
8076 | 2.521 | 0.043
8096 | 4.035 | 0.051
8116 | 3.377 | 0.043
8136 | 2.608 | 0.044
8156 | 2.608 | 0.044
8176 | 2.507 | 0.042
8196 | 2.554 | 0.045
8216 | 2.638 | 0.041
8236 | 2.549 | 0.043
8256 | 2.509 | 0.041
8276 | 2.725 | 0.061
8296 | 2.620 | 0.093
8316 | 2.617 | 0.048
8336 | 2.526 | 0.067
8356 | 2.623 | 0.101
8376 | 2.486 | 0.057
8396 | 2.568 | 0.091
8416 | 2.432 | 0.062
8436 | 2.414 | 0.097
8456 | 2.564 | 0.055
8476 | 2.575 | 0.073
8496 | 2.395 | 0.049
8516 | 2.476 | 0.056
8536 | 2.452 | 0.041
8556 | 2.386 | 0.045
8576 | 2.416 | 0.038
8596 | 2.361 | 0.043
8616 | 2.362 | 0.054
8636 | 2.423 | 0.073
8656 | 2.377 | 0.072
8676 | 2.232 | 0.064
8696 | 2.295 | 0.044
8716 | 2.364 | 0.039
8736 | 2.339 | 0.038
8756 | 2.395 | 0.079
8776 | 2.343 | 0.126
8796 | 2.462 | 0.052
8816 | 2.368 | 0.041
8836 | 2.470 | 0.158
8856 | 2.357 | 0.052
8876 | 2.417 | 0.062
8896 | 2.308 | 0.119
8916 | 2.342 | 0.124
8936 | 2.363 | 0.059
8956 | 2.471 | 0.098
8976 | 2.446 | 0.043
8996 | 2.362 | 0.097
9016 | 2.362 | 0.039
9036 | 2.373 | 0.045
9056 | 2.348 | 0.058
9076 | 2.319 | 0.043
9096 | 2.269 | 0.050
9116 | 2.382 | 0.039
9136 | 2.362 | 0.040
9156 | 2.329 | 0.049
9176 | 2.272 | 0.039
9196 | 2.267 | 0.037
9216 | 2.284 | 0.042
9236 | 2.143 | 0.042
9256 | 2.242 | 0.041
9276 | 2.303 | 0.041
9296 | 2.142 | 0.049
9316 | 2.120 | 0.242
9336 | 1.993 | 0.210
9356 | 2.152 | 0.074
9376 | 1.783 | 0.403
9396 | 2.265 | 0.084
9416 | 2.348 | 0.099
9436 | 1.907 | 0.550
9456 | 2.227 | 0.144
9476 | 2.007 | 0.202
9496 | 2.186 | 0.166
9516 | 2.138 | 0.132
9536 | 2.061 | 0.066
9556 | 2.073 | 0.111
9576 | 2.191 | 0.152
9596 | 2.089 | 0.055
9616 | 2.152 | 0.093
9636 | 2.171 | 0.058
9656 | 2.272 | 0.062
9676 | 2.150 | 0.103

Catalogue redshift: 0.204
